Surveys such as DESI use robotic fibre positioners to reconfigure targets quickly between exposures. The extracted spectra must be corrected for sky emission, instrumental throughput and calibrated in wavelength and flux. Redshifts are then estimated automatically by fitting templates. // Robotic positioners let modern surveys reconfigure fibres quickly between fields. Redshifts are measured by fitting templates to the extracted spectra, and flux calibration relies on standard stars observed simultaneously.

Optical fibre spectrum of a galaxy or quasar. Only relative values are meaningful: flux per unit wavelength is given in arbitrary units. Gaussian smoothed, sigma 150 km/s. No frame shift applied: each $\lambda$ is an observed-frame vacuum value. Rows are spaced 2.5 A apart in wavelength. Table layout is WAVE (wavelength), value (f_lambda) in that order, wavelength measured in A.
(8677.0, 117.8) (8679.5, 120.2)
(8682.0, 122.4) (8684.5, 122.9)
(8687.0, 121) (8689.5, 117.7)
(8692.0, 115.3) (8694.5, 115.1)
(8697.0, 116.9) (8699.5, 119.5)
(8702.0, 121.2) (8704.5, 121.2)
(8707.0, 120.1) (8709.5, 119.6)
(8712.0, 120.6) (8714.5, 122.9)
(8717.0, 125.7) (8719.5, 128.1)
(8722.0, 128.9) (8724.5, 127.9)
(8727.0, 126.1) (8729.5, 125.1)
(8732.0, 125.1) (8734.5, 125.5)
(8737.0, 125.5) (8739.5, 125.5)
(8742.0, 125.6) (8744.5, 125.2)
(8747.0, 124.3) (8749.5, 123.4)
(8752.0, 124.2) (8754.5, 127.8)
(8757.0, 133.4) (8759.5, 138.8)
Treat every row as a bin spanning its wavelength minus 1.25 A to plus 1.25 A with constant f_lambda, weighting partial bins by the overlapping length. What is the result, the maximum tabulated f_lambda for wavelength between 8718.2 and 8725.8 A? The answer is 128.9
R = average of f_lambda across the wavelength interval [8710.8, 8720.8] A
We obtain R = 124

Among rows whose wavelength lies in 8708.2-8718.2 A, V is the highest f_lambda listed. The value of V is 125.7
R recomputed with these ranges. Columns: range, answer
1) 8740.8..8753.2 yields 125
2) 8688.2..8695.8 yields 116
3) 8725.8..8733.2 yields 125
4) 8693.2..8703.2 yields 118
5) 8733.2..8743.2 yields 126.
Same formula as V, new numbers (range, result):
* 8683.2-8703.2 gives 122.9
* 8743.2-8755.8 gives 127.8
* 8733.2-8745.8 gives 125.6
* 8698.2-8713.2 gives 121.2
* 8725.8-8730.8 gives 126.1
